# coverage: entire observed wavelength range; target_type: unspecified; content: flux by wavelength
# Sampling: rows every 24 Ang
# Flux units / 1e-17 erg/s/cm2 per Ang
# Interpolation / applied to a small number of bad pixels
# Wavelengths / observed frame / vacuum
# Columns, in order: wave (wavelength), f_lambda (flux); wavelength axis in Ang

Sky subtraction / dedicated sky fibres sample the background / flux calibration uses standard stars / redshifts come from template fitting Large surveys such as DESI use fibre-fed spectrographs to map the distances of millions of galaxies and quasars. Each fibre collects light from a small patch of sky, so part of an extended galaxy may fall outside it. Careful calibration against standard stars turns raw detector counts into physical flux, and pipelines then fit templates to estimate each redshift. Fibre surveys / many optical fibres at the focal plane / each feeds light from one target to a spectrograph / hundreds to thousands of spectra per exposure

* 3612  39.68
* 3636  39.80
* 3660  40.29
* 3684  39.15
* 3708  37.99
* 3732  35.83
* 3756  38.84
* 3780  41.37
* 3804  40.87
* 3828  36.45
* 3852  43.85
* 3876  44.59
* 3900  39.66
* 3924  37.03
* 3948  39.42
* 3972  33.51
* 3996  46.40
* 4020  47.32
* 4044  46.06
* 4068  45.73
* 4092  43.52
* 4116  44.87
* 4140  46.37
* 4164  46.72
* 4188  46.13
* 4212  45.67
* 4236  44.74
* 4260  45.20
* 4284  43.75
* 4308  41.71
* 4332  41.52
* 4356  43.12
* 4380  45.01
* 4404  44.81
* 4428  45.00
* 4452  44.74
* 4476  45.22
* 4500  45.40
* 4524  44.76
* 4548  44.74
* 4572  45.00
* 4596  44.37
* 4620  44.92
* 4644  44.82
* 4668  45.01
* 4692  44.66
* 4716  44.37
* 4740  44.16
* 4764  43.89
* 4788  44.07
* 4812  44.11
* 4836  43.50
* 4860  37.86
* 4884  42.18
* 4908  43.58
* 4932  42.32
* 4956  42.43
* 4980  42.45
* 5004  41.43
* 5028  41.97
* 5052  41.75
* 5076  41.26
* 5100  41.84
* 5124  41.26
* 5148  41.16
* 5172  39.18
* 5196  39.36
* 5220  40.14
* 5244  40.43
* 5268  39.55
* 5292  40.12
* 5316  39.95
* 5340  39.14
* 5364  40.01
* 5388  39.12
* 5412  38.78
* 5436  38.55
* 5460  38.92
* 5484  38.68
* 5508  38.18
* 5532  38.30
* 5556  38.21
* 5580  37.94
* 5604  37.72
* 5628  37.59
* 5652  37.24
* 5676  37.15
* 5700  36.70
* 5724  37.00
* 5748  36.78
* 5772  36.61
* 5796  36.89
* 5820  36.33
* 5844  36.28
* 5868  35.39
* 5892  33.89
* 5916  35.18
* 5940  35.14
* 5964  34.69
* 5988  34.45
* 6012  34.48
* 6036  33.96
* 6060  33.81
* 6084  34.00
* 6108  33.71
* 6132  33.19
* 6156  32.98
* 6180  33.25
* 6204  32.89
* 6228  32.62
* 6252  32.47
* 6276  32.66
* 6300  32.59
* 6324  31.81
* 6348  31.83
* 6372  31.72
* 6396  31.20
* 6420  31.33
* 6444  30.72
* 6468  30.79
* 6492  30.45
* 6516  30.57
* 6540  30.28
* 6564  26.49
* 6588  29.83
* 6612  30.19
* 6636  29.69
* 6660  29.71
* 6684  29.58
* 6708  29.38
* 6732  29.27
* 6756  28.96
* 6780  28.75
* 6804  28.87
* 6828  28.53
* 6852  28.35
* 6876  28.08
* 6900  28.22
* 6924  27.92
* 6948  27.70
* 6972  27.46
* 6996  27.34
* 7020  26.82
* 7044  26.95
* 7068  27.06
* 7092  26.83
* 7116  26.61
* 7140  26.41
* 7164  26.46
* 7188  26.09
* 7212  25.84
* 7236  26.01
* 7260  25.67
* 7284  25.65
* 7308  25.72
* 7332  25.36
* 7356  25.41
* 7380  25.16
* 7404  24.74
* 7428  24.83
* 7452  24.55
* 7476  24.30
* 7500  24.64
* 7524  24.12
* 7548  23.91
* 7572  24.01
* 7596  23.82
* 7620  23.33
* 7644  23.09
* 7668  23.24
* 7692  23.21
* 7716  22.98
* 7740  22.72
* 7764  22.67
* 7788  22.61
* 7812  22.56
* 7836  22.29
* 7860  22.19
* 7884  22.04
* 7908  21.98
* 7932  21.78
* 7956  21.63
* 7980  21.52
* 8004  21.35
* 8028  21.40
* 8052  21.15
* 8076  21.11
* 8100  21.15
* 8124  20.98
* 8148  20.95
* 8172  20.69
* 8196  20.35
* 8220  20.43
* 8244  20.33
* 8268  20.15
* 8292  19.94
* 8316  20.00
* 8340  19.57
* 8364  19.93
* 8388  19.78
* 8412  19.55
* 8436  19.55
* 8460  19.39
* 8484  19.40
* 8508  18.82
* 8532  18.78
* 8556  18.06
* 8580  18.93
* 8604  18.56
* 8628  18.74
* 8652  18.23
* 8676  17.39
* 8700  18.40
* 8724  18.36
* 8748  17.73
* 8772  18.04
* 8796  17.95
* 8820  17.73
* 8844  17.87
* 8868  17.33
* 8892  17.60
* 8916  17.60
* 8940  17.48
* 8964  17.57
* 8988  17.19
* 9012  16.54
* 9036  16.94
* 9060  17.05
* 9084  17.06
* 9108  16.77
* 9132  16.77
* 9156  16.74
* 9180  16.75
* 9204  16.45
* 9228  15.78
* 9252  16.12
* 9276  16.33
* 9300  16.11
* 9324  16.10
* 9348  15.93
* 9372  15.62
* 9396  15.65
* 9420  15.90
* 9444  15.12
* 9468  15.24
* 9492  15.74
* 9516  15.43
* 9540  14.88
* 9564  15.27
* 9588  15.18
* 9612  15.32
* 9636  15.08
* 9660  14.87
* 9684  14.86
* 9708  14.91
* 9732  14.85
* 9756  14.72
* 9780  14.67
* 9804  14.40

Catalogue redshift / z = 0.00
